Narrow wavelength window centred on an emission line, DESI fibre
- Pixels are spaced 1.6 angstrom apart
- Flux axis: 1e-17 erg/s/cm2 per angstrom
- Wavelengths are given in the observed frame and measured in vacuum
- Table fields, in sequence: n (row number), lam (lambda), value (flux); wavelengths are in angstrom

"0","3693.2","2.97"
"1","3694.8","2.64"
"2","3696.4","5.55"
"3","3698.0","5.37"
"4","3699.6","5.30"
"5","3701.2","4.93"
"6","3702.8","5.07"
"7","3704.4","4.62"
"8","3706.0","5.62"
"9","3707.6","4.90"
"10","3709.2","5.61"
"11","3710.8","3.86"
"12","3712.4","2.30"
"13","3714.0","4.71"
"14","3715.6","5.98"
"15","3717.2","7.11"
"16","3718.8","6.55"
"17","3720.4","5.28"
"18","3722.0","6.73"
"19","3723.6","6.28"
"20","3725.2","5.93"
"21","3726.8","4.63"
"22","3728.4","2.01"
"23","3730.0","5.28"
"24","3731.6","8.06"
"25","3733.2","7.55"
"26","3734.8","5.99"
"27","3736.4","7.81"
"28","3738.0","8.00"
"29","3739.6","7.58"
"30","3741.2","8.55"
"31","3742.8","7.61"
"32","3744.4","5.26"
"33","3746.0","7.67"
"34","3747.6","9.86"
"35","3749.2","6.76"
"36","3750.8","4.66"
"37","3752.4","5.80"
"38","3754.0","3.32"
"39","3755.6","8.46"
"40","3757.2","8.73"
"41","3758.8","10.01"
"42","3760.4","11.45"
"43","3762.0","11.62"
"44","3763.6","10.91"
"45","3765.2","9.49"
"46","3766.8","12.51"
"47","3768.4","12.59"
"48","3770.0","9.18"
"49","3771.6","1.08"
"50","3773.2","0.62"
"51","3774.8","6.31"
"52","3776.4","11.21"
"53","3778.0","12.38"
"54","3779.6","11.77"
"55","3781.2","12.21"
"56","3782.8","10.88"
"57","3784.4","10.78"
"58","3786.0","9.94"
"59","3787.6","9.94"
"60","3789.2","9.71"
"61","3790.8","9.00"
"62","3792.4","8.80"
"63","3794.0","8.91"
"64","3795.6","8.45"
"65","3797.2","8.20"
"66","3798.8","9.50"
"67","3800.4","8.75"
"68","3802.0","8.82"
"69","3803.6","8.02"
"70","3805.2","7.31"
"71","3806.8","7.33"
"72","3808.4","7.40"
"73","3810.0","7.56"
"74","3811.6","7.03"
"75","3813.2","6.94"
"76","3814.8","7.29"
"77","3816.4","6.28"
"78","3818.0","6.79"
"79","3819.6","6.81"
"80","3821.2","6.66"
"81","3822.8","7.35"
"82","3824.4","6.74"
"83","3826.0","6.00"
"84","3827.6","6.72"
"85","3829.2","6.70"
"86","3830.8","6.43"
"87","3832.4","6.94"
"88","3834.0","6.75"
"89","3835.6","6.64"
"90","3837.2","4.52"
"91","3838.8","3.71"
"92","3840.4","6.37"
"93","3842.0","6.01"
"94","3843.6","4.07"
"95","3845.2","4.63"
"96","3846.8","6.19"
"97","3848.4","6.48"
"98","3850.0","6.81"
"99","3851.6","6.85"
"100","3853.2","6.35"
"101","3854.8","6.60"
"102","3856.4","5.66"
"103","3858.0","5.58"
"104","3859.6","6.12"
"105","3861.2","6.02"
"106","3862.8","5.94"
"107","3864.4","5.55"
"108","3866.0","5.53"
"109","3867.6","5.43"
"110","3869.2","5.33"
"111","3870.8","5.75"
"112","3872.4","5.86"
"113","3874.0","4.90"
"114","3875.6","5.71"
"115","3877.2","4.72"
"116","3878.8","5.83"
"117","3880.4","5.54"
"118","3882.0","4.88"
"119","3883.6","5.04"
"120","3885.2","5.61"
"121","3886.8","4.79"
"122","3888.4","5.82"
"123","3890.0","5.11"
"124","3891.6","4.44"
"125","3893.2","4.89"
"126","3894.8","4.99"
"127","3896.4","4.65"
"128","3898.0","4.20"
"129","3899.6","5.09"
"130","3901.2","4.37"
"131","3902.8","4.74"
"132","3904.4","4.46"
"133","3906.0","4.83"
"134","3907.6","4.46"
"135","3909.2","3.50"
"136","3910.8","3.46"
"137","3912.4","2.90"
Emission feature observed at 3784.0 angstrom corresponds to Lyman alpha 1216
